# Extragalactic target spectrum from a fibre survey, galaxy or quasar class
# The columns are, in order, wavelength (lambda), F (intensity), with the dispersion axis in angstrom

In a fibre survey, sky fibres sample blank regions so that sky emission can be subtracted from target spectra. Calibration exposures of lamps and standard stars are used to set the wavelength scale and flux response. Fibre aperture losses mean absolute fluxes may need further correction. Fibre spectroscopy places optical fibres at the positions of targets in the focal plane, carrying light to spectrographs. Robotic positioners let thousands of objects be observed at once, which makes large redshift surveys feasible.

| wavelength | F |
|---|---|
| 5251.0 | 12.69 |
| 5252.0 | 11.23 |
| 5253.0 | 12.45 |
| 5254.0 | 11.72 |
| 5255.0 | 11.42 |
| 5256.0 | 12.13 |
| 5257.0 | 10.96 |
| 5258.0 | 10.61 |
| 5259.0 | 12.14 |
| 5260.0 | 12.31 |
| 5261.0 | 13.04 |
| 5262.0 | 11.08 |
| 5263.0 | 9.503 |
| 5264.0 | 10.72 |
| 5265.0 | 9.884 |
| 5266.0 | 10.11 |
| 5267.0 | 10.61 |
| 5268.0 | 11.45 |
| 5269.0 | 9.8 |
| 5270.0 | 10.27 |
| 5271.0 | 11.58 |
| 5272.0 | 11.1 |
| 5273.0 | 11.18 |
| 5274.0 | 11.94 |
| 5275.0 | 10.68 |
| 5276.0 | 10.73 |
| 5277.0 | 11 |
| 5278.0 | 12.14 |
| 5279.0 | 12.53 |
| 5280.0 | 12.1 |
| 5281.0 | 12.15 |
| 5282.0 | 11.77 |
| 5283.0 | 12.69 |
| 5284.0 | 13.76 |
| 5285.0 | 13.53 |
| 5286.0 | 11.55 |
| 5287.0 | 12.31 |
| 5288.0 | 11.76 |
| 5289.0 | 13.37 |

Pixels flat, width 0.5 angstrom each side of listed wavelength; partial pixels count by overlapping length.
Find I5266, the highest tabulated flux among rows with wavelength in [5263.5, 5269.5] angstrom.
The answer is 11.45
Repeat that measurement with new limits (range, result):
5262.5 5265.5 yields 10.72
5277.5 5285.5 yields 13.76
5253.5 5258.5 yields 12.13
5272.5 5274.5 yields 11.94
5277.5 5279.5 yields 12.53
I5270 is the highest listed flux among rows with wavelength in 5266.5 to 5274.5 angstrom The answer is 11.94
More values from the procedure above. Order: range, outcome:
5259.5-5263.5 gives 13.04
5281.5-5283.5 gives 12.69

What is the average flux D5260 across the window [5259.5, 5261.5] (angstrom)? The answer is 12.7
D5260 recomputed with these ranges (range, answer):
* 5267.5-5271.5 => 10.8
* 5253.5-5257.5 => 11.6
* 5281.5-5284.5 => 12.7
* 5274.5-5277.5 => 10.8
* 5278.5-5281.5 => 12.3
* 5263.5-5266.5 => 10.2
